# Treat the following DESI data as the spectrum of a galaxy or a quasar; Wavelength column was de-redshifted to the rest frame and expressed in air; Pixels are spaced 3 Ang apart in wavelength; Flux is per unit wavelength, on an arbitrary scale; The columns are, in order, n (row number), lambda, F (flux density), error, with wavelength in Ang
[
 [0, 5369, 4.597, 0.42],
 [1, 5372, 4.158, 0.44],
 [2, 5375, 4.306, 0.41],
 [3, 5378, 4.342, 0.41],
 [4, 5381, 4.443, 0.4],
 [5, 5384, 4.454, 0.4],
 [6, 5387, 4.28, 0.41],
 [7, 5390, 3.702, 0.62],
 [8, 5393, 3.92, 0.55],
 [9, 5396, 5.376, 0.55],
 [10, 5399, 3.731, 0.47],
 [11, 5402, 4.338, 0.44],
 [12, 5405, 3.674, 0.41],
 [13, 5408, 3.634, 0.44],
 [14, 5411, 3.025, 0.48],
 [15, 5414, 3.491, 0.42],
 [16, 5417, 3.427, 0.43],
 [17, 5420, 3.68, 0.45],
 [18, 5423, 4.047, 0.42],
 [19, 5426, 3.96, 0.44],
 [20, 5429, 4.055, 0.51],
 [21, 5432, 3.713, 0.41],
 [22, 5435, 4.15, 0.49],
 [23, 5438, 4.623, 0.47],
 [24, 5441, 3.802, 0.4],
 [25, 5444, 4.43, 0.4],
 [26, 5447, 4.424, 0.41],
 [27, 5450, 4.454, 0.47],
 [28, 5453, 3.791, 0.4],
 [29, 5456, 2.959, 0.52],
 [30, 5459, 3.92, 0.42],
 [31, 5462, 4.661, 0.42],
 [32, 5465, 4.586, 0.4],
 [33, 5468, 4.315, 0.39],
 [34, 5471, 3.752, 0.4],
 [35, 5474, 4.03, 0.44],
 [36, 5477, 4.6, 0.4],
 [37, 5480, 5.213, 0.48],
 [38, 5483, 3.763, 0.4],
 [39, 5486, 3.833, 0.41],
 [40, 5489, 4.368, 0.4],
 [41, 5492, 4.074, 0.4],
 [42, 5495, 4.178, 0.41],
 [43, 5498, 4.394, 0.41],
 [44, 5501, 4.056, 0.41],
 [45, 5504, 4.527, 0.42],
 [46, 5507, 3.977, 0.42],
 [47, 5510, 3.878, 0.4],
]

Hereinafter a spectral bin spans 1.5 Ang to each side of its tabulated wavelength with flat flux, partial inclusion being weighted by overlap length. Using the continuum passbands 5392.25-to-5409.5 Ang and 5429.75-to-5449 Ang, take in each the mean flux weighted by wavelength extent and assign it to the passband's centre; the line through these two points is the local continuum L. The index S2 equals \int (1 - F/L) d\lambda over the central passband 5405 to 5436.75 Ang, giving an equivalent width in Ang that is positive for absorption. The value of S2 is 3.3 Ang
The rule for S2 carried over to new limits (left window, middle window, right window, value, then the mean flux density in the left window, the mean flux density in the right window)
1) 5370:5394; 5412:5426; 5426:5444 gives 1.5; 4.21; 4.09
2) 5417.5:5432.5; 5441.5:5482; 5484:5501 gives -2.0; 3.87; 4.15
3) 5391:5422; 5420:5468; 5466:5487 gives -0.6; 3.83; 4.23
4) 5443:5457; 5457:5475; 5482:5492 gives -0.7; 4.03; 4.01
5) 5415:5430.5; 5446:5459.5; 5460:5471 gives 1.0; 3.82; 4.39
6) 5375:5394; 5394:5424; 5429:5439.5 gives 2.4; 4.21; 4.15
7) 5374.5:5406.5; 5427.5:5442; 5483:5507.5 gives 0.4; 4.23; 4.16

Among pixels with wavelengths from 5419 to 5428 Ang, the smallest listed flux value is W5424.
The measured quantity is 3.68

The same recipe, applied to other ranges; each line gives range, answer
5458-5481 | 3.752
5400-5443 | 3.025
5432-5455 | 3.713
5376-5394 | 3.702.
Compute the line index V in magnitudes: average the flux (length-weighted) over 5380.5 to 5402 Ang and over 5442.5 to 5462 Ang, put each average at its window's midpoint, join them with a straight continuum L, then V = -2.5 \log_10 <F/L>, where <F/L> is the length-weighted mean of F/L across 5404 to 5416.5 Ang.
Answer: 0.215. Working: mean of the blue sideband 4.27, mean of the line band 3.44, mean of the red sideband 4.05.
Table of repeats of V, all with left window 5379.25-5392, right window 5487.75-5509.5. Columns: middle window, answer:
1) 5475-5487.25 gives -0.04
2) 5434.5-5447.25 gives -0.02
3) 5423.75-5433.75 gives 0.08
